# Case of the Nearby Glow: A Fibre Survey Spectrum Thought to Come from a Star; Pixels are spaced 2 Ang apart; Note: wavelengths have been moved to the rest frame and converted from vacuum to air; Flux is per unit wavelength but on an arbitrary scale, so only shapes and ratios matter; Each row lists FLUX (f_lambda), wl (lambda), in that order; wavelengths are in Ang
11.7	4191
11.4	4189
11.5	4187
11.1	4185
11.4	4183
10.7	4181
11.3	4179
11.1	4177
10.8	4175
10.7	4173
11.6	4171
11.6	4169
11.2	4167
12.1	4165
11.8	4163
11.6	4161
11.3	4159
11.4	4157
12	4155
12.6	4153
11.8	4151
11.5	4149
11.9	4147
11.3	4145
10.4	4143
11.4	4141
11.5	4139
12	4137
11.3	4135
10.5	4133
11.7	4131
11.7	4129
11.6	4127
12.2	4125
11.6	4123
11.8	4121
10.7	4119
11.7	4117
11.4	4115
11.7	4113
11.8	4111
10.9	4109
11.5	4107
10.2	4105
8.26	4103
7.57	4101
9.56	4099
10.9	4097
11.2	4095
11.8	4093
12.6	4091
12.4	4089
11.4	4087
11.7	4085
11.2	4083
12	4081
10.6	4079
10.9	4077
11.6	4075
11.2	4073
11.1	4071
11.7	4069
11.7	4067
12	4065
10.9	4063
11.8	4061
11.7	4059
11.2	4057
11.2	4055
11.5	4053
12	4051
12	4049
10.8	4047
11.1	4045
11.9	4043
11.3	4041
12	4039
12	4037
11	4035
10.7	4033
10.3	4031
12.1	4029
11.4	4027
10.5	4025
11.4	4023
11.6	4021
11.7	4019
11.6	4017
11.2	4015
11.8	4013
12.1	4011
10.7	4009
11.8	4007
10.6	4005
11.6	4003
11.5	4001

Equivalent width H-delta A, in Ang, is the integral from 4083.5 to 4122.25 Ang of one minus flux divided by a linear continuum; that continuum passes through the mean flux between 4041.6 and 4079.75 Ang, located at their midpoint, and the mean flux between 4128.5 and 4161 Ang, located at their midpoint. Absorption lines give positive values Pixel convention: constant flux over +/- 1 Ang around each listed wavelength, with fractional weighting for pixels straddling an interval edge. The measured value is 1.5 Ang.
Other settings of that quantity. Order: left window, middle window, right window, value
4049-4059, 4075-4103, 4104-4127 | 1.2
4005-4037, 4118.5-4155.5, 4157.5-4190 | -0.8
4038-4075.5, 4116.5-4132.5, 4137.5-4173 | -0.1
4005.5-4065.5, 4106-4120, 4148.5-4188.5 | 0.1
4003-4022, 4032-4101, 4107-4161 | 0.7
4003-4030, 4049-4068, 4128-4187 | -0.3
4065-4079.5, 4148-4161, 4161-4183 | -0.5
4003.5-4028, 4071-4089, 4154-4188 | 0.0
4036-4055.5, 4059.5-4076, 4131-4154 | 0.1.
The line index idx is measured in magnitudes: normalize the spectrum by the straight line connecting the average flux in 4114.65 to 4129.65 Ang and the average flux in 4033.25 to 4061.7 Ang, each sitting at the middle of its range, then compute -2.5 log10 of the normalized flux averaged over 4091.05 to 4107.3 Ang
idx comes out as 0.14 mag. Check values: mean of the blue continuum 11.5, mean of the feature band 10.2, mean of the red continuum 11.6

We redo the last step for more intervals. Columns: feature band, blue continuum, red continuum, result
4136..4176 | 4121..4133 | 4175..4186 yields -0.02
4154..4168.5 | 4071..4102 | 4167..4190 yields -0.04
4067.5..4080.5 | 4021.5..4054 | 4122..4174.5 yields 0.02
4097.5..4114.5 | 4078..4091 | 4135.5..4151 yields 0.13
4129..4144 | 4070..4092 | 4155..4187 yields 0.01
